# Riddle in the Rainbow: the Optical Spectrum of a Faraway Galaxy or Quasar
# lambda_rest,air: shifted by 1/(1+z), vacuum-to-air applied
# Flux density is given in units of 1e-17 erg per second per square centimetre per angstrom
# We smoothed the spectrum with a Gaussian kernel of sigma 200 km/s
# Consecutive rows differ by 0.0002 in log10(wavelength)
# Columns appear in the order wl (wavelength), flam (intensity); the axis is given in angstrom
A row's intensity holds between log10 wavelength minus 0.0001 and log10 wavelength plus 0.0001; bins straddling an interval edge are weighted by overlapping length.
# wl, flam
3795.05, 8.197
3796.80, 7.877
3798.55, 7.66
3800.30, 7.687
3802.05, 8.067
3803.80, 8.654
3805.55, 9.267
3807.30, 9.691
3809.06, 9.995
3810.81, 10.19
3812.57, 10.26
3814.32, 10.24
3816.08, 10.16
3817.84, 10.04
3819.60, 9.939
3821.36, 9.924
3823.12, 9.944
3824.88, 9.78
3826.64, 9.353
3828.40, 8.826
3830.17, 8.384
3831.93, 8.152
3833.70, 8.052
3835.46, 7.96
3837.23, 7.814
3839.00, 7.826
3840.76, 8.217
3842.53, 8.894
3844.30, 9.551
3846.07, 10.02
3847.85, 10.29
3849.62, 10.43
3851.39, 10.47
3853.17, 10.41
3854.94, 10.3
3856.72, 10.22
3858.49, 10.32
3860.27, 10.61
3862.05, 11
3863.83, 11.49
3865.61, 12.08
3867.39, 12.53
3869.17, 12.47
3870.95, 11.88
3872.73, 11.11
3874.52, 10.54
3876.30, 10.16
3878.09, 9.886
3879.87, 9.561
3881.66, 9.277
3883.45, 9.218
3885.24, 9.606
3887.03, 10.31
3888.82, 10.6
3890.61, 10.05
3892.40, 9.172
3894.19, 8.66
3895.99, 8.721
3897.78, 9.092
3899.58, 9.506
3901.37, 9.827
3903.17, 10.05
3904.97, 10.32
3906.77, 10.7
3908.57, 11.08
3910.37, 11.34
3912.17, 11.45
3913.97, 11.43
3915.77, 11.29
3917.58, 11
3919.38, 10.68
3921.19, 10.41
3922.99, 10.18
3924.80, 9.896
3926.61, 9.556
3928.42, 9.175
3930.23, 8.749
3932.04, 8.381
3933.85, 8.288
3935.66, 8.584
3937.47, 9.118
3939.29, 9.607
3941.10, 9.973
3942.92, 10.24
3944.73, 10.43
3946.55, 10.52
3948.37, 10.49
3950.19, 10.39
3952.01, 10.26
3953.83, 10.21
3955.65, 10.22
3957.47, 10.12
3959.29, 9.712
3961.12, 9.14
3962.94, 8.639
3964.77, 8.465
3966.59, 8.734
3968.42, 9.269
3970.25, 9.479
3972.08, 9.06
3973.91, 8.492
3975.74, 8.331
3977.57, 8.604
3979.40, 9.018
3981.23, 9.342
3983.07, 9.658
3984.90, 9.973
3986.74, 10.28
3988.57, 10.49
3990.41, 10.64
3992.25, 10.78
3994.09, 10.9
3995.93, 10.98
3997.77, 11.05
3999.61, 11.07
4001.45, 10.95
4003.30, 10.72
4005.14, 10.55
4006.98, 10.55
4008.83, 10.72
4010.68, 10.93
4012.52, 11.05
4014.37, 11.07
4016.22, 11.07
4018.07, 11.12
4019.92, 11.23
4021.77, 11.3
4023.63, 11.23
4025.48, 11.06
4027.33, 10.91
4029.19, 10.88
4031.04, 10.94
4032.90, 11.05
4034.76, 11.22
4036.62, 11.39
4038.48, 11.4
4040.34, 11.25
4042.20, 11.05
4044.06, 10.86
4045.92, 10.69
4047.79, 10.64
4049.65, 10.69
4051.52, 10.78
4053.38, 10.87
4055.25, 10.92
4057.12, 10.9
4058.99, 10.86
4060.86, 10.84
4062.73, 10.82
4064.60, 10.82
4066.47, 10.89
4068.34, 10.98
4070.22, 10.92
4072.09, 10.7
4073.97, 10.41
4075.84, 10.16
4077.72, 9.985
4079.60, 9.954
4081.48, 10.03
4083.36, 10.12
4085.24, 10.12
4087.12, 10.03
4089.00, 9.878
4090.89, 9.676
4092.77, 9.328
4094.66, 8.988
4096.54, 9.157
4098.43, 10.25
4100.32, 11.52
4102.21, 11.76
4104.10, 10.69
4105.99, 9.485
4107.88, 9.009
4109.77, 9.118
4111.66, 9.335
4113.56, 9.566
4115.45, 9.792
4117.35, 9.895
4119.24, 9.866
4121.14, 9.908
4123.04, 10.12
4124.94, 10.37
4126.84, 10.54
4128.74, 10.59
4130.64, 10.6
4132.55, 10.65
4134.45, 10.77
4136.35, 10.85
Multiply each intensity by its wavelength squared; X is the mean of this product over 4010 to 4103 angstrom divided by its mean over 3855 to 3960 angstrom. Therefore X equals 1.1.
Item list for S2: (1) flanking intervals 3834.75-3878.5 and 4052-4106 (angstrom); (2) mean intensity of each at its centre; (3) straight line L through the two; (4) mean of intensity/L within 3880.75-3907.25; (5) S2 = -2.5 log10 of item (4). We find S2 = 0.07 mag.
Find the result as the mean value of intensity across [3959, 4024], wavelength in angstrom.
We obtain 10.1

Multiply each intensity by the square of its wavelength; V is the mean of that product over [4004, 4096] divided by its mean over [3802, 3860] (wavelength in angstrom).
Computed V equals 1.26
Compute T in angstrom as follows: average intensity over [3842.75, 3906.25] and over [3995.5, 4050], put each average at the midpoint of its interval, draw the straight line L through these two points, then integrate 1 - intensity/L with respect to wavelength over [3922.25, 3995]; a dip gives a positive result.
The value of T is 7.4 angstrom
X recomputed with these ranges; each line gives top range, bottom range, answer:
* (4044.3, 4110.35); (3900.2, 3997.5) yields 1.12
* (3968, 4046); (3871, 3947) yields 1.11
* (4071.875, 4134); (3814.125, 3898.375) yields 1.15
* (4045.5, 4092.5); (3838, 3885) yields 1.13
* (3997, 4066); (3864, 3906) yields 1.15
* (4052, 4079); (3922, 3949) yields 1.20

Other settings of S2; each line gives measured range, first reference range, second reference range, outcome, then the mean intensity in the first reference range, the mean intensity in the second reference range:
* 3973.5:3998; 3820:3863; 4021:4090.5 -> 0.046 mag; 9.46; 10.7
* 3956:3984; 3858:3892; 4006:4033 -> 0.195 mag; 10.6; 11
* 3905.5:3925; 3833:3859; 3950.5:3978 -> -0.168 mag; 9.39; 9.28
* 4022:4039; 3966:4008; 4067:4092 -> -0.105 mag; 9.97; 10.2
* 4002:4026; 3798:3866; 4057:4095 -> -0.088 mag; 9.54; 10.3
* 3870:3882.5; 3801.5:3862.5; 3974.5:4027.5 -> -0.063 mag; 9.52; 10.5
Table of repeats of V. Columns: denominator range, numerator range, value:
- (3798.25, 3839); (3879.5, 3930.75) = 1.15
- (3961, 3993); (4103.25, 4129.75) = 1.13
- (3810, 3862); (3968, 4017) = 1.16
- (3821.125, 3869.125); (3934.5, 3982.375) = 1.02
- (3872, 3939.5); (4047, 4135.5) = 1.14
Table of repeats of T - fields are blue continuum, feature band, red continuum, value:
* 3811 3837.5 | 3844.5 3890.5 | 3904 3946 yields -4.4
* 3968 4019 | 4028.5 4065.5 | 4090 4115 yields -3.3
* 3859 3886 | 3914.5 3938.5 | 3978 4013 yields 2.2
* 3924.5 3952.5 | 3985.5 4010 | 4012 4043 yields -0.3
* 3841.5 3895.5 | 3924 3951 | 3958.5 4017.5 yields 1.6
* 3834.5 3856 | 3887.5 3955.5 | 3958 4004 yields -2.9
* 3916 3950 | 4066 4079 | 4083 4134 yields -0.8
